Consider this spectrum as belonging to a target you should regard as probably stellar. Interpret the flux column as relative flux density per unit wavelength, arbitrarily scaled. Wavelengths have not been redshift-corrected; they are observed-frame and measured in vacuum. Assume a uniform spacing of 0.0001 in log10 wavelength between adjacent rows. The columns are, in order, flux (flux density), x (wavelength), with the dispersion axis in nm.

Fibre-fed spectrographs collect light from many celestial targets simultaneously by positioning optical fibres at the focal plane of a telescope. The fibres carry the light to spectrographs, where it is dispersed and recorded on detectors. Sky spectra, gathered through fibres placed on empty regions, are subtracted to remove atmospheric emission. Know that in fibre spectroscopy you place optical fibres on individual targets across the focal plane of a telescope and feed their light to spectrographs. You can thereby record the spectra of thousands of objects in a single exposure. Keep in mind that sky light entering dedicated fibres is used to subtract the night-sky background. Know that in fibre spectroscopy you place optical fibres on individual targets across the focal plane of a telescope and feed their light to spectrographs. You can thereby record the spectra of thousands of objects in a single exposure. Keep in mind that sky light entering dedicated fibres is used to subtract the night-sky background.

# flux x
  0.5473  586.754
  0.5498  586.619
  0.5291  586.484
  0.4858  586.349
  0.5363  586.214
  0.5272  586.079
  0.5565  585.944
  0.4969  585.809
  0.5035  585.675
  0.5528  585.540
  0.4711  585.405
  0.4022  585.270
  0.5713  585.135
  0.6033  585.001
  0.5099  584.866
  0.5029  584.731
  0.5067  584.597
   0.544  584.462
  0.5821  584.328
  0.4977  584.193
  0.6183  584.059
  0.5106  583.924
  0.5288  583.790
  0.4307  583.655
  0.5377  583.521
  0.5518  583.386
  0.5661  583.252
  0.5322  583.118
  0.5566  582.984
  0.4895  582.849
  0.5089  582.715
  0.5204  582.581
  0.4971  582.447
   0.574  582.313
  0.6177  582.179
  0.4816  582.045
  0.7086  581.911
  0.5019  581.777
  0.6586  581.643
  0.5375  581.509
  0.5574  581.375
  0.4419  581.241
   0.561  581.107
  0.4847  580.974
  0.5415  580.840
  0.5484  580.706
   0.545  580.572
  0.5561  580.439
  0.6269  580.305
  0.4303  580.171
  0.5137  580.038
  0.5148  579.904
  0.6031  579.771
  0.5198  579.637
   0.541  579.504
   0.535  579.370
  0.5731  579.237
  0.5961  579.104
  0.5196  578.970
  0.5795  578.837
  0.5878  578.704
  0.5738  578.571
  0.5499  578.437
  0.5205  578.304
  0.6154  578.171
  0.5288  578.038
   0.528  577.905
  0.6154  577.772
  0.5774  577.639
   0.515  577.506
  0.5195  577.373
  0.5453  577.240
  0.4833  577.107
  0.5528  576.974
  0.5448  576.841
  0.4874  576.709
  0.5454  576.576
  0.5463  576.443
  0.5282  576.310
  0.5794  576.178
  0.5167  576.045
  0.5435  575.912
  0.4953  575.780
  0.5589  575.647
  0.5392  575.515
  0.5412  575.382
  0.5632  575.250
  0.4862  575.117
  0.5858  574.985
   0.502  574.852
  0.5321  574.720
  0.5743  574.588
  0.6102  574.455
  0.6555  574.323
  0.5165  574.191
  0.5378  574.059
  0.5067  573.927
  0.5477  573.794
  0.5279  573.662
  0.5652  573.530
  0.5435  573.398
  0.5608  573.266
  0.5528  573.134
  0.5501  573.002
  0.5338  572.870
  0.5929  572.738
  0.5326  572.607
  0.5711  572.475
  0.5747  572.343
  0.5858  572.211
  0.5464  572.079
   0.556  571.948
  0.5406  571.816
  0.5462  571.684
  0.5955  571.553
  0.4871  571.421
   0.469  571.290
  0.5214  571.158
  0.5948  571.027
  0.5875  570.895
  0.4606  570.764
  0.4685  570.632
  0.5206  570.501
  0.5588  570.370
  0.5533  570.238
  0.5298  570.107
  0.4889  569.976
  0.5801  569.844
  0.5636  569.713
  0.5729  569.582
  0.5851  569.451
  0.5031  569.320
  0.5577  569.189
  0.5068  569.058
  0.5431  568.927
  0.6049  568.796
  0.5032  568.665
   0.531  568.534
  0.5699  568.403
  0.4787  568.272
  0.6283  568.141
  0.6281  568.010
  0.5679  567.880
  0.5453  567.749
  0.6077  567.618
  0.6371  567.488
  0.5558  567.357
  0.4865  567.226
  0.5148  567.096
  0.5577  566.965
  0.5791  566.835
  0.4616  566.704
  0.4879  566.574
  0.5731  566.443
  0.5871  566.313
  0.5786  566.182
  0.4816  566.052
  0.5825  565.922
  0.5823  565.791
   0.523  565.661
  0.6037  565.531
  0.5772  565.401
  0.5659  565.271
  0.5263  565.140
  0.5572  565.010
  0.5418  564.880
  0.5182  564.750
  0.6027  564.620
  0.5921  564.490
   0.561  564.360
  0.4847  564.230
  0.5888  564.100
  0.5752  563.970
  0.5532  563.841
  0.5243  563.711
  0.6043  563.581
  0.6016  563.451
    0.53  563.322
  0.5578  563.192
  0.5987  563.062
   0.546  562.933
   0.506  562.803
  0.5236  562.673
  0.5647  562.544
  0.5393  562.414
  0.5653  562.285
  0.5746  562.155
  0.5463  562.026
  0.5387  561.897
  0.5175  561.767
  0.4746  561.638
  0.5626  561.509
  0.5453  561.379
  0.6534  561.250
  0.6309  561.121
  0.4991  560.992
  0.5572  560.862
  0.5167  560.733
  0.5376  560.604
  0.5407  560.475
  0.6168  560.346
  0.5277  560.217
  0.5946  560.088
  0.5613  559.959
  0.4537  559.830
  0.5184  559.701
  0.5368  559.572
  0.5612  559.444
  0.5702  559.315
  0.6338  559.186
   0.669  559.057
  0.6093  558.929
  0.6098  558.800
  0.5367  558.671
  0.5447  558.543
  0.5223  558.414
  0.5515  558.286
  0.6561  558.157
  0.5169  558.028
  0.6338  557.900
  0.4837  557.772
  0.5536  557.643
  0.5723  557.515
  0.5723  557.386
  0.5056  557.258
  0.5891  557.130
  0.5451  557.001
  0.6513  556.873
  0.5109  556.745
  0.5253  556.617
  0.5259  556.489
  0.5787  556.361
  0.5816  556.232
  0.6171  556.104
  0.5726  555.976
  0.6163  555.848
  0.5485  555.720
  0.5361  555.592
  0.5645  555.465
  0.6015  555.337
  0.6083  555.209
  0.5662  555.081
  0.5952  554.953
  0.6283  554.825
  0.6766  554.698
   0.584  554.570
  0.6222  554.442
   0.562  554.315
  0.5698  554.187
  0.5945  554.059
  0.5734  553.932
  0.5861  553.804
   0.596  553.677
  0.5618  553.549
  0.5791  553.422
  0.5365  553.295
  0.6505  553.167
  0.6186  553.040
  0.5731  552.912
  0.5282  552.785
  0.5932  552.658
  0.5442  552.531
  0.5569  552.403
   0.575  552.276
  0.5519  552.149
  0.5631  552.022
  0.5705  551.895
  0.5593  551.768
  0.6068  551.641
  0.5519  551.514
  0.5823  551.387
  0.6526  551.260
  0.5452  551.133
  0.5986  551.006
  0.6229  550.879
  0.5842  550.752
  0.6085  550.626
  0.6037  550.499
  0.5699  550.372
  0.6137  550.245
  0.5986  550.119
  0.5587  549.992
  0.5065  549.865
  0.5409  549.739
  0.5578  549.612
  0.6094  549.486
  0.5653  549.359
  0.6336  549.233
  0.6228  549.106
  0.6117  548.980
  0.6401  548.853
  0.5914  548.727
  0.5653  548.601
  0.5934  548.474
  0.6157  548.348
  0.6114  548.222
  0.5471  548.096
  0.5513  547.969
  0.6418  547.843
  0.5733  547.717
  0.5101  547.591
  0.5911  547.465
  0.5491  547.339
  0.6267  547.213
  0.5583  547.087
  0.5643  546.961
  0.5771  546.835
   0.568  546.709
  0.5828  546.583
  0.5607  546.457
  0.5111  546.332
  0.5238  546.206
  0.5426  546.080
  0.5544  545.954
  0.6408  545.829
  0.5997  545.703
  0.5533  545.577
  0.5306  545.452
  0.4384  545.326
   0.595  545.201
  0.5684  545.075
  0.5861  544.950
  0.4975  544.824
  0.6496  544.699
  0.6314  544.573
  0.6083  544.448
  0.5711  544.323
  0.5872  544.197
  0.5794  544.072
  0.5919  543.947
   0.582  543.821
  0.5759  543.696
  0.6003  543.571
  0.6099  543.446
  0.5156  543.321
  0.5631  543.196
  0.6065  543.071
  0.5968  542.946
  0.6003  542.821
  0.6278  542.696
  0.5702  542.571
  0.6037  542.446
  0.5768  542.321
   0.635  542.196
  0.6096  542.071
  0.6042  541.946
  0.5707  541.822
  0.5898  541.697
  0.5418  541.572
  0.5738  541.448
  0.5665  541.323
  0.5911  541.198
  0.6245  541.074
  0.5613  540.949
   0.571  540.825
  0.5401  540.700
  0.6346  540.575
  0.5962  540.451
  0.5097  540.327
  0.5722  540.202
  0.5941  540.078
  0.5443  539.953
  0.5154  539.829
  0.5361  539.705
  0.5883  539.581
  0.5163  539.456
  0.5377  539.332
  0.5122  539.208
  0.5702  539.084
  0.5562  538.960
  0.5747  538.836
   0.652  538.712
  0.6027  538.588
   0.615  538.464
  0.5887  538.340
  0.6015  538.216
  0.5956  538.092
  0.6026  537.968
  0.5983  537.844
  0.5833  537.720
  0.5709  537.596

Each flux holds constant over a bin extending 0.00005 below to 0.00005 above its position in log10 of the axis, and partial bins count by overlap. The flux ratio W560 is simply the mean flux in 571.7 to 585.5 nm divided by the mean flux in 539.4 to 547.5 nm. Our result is 0.95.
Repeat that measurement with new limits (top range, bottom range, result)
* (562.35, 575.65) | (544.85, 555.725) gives 0.95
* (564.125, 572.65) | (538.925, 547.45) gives 0.96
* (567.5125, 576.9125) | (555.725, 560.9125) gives 0.97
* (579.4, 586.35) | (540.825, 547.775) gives 0.93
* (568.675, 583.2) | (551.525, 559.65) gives 0.95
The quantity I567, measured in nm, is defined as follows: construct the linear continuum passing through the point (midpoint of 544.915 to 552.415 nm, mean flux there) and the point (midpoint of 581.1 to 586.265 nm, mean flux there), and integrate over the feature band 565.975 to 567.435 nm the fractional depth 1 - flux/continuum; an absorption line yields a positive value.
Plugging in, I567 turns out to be 0.05 nm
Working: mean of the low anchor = 0.577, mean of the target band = 0.534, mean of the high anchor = 0.534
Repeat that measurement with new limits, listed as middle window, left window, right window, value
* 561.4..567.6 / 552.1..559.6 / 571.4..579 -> 0.14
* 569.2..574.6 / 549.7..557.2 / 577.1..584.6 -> 0.08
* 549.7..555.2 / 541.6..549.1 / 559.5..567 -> -0.14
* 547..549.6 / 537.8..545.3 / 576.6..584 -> -0.07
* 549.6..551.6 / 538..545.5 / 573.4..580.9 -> -0.04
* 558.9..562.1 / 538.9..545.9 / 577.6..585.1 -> 0.02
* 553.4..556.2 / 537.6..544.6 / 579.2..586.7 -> -0.11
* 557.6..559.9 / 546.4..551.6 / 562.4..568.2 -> 0.02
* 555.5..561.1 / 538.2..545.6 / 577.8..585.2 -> 0.01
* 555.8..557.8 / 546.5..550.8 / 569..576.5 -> 0.02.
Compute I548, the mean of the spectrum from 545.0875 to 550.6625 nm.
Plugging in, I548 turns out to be 0.575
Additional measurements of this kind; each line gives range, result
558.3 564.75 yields 0.558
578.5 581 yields 0.548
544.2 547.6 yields 0.568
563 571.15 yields 0.553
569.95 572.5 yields 0.538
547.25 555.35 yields 0.585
